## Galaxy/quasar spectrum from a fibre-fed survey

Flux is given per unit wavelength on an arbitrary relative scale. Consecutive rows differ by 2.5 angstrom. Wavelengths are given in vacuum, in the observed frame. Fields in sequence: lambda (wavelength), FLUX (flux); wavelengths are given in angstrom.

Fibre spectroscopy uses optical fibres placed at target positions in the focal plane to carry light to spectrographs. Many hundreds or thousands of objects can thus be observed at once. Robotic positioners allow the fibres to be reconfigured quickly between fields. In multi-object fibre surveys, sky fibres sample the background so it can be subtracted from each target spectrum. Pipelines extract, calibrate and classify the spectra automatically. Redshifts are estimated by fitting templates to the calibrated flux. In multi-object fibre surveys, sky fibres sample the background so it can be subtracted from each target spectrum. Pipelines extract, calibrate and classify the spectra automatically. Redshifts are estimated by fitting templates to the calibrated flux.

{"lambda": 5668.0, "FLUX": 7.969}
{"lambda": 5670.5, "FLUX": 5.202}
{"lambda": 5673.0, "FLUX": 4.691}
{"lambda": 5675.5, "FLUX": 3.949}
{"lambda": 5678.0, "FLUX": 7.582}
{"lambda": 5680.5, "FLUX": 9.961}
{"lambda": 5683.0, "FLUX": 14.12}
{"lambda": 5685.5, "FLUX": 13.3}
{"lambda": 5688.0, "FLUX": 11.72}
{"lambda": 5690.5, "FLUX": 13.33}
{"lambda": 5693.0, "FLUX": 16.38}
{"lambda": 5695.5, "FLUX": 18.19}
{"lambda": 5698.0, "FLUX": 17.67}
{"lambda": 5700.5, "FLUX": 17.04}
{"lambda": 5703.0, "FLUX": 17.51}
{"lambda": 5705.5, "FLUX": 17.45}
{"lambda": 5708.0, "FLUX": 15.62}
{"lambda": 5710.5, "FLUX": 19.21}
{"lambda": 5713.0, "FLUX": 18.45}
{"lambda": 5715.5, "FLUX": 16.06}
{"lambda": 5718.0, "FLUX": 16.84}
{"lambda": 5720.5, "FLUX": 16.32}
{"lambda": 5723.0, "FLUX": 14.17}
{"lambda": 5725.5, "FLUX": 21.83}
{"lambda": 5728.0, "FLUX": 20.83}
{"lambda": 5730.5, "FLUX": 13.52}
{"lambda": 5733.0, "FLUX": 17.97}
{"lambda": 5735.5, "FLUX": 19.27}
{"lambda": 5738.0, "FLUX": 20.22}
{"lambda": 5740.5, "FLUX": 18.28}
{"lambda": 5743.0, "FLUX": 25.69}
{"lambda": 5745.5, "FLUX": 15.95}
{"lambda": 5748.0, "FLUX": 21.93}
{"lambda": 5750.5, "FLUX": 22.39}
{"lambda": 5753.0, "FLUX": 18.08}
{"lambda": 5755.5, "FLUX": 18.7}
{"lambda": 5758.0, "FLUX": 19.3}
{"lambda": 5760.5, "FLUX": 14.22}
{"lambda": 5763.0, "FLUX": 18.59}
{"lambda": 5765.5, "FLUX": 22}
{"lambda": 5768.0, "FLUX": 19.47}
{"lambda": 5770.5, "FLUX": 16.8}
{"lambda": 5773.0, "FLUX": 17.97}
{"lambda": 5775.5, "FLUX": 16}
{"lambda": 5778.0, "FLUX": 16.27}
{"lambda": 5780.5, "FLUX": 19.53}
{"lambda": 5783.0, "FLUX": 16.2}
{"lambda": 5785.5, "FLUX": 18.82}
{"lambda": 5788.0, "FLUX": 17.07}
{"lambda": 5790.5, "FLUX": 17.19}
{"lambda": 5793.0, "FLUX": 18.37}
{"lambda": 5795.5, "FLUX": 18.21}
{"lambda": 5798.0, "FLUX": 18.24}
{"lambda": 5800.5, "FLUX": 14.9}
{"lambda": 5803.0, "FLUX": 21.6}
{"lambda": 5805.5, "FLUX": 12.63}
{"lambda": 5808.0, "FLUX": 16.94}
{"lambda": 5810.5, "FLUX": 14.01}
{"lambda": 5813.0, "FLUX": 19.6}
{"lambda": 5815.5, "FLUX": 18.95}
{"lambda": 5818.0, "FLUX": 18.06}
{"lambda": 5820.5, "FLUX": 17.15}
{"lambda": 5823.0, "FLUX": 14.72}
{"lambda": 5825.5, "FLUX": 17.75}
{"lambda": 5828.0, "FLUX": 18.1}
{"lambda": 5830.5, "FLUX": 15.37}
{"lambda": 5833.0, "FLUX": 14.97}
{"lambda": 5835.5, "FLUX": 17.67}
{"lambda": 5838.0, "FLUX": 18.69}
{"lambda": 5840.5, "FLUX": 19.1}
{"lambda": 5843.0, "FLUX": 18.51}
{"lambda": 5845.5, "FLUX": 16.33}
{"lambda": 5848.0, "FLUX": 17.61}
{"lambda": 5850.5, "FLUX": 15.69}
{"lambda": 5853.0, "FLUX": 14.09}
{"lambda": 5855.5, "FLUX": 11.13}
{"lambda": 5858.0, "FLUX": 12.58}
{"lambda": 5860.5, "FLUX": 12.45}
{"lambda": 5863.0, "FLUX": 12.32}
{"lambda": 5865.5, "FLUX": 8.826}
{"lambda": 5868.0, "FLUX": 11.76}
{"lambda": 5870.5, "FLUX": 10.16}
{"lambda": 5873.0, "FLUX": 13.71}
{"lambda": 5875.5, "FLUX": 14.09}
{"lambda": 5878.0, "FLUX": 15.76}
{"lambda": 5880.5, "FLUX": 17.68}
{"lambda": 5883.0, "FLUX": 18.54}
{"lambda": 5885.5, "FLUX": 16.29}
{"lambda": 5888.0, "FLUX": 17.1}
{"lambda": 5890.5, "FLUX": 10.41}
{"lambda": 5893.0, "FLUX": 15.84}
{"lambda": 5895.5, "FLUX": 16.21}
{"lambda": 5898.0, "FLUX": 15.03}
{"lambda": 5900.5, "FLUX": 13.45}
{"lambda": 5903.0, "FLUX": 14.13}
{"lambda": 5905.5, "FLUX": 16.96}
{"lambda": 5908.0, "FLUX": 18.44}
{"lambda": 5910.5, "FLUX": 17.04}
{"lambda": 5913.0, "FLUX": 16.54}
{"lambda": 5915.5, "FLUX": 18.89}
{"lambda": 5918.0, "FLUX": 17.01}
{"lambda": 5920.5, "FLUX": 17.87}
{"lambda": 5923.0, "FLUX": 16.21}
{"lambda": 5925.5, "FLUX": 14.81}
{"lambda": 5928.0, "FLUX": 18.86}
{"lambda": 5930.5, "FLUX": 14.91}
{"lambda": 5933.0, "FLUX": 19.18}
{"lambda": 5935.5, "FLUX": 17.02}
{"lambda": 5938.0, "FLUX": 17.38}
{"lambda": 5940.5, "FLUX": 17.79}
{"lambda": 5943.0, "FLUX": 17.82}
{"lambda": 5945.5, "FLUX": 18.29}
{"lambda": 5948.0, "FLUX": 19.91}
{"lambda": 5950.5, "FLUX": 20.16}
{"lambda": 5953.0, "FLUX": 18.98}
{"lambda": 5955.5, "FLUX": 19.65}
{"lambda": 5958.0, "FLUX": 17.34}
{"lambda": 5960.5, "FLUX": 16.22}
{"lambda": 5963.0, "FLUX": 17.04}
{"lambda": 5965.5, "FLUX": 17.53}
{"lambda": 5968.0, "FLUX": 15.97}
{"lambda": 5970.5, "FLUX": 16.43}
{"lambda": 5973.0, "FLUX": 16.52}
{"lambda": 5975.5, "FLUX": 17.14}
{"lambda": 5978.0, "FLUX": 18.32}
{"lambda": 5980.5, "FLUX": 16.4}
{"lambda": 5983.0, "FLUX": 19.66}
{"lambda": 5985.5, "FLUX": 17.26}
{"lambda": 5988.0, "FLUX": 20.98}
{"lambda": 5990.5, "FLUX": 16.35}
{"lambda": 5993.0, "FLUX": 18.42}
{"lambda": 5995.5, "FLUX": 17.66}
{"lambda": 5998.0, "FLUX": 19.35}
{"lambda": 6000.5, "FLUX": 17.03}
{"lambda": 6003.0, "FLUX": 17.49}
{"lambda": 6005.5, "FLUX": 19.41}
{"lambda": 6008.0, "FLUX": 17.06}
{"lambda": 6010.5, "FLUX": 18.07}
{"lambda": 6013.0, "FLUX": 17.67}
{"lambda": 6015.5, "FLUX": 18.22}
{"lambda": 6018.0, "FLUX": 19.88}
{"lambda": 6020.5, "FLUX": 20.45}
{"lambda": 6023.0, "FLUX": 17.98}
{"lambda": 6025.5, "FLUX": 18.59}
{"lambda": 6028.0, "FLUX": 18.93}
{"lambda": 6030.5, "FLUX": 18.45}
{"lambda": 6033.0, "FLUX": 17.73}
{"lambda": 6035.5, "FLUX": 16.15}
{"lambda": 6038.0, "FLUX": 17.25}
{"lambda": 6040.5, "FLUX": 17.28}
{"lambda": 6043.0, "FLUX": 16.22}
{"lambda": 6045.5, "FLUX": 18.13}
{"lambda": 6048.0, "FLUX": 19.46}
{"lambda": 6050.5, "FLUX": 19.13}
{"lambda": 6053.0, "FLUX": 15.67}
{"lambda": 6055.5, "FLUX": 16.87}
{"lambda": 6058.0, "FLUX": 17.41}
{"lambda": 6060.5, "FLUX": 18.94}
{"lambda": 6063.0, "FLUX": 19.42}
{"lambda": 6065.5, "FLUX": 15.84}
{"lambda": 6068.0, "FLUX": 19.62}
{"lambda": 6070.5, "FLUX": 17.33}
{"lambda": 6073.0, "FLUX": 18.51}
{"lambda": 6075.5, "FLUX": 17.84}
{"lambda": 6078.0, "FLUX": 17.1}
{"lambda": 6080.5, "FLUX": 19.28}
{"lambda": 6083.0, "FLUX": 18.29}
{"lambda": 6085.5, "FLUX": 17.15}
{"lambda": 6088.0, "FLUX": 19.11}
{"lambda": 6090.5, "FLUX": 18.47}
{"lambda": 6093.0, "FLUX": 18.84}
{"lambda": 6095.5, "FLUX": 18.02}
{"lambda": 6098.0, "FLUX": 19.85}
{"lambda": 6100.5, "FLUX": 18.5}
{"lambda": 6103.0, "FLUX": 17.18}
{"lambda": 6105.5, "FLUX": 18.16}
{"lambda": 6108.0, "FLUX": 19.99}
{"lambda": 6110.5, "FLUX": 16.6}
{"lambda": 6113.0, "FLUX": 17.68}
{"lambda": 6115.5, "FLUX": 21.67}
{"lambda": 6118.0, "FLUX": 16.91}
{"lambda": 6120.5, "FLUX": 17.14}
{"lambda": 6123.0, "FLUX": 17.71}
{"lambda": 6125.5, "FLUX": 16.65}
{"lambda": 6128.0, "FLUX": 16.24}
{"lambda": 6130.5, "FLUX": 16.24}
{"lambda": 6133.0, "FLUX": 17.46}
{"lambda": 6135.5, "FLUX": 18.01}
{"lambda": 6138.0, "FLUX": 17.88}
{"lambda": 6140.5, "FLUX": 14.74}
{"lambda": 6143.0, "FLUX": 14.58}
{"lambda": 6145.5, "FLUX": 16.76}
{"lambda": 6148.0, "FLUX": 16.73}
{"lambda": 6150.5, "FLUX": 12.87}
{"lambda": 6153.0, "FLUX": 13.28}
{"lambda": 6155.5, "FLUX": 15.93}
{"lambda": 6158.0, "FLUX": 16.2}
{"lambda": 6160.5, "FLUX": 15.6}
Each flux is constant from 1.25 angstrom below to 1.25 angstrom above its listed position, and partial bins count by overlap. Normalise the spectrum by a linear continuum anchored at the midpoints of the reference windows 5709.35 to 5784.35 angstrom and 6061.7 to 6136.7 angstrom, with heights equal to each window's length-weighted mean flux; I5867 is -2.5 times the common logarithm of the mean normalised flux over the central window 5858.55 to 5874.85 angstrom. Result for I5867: 0.49 mag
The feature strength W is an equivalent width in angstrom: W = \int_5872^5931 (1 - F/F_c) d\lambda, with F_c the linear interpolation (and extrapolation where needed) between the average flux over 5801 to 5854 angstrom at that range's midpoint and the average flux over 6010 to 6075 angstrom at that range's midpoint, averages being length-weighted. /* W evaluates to 4.31 angstrom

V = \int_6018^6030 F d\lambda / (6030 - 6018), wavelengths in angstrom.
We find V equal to 19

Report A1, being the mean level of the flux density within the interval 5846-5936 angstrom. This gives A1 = 15.2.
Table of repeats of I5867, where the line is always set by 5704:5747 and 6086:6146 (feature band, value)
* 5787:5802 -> 0.04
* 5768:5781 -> 0.04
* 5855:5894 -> 0.29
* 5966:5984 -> 0.04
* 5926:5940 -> 0.03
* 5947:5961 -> -0.06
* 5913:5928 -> 0.05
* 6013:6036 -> -0.04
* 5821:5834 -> 0.11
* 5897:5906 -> 0.21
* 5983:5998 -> -0.03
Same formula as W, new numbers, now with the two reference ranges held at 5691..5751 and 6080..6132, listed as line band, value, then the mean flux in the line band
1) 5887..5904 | 3.3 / 14.6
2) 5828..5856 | 2.5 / 16.5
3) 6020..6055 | 0.4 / 17.9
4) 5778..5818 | 1.5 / 17.5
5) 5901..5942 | 2.5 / 17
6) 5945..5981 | 0.7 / 17.7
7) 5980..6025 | -0.6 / 18.3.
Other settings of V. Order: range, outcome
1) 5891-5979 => 17.1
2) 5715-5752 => 18.8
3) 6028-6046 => 17.4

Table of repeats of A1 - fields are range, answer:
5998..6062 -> 18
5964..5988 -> 17.4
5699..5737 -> 17.5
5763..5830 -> 17.6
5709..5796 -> 18.3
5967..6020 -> 17.9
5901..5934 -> 16.9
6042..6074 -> 17.9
